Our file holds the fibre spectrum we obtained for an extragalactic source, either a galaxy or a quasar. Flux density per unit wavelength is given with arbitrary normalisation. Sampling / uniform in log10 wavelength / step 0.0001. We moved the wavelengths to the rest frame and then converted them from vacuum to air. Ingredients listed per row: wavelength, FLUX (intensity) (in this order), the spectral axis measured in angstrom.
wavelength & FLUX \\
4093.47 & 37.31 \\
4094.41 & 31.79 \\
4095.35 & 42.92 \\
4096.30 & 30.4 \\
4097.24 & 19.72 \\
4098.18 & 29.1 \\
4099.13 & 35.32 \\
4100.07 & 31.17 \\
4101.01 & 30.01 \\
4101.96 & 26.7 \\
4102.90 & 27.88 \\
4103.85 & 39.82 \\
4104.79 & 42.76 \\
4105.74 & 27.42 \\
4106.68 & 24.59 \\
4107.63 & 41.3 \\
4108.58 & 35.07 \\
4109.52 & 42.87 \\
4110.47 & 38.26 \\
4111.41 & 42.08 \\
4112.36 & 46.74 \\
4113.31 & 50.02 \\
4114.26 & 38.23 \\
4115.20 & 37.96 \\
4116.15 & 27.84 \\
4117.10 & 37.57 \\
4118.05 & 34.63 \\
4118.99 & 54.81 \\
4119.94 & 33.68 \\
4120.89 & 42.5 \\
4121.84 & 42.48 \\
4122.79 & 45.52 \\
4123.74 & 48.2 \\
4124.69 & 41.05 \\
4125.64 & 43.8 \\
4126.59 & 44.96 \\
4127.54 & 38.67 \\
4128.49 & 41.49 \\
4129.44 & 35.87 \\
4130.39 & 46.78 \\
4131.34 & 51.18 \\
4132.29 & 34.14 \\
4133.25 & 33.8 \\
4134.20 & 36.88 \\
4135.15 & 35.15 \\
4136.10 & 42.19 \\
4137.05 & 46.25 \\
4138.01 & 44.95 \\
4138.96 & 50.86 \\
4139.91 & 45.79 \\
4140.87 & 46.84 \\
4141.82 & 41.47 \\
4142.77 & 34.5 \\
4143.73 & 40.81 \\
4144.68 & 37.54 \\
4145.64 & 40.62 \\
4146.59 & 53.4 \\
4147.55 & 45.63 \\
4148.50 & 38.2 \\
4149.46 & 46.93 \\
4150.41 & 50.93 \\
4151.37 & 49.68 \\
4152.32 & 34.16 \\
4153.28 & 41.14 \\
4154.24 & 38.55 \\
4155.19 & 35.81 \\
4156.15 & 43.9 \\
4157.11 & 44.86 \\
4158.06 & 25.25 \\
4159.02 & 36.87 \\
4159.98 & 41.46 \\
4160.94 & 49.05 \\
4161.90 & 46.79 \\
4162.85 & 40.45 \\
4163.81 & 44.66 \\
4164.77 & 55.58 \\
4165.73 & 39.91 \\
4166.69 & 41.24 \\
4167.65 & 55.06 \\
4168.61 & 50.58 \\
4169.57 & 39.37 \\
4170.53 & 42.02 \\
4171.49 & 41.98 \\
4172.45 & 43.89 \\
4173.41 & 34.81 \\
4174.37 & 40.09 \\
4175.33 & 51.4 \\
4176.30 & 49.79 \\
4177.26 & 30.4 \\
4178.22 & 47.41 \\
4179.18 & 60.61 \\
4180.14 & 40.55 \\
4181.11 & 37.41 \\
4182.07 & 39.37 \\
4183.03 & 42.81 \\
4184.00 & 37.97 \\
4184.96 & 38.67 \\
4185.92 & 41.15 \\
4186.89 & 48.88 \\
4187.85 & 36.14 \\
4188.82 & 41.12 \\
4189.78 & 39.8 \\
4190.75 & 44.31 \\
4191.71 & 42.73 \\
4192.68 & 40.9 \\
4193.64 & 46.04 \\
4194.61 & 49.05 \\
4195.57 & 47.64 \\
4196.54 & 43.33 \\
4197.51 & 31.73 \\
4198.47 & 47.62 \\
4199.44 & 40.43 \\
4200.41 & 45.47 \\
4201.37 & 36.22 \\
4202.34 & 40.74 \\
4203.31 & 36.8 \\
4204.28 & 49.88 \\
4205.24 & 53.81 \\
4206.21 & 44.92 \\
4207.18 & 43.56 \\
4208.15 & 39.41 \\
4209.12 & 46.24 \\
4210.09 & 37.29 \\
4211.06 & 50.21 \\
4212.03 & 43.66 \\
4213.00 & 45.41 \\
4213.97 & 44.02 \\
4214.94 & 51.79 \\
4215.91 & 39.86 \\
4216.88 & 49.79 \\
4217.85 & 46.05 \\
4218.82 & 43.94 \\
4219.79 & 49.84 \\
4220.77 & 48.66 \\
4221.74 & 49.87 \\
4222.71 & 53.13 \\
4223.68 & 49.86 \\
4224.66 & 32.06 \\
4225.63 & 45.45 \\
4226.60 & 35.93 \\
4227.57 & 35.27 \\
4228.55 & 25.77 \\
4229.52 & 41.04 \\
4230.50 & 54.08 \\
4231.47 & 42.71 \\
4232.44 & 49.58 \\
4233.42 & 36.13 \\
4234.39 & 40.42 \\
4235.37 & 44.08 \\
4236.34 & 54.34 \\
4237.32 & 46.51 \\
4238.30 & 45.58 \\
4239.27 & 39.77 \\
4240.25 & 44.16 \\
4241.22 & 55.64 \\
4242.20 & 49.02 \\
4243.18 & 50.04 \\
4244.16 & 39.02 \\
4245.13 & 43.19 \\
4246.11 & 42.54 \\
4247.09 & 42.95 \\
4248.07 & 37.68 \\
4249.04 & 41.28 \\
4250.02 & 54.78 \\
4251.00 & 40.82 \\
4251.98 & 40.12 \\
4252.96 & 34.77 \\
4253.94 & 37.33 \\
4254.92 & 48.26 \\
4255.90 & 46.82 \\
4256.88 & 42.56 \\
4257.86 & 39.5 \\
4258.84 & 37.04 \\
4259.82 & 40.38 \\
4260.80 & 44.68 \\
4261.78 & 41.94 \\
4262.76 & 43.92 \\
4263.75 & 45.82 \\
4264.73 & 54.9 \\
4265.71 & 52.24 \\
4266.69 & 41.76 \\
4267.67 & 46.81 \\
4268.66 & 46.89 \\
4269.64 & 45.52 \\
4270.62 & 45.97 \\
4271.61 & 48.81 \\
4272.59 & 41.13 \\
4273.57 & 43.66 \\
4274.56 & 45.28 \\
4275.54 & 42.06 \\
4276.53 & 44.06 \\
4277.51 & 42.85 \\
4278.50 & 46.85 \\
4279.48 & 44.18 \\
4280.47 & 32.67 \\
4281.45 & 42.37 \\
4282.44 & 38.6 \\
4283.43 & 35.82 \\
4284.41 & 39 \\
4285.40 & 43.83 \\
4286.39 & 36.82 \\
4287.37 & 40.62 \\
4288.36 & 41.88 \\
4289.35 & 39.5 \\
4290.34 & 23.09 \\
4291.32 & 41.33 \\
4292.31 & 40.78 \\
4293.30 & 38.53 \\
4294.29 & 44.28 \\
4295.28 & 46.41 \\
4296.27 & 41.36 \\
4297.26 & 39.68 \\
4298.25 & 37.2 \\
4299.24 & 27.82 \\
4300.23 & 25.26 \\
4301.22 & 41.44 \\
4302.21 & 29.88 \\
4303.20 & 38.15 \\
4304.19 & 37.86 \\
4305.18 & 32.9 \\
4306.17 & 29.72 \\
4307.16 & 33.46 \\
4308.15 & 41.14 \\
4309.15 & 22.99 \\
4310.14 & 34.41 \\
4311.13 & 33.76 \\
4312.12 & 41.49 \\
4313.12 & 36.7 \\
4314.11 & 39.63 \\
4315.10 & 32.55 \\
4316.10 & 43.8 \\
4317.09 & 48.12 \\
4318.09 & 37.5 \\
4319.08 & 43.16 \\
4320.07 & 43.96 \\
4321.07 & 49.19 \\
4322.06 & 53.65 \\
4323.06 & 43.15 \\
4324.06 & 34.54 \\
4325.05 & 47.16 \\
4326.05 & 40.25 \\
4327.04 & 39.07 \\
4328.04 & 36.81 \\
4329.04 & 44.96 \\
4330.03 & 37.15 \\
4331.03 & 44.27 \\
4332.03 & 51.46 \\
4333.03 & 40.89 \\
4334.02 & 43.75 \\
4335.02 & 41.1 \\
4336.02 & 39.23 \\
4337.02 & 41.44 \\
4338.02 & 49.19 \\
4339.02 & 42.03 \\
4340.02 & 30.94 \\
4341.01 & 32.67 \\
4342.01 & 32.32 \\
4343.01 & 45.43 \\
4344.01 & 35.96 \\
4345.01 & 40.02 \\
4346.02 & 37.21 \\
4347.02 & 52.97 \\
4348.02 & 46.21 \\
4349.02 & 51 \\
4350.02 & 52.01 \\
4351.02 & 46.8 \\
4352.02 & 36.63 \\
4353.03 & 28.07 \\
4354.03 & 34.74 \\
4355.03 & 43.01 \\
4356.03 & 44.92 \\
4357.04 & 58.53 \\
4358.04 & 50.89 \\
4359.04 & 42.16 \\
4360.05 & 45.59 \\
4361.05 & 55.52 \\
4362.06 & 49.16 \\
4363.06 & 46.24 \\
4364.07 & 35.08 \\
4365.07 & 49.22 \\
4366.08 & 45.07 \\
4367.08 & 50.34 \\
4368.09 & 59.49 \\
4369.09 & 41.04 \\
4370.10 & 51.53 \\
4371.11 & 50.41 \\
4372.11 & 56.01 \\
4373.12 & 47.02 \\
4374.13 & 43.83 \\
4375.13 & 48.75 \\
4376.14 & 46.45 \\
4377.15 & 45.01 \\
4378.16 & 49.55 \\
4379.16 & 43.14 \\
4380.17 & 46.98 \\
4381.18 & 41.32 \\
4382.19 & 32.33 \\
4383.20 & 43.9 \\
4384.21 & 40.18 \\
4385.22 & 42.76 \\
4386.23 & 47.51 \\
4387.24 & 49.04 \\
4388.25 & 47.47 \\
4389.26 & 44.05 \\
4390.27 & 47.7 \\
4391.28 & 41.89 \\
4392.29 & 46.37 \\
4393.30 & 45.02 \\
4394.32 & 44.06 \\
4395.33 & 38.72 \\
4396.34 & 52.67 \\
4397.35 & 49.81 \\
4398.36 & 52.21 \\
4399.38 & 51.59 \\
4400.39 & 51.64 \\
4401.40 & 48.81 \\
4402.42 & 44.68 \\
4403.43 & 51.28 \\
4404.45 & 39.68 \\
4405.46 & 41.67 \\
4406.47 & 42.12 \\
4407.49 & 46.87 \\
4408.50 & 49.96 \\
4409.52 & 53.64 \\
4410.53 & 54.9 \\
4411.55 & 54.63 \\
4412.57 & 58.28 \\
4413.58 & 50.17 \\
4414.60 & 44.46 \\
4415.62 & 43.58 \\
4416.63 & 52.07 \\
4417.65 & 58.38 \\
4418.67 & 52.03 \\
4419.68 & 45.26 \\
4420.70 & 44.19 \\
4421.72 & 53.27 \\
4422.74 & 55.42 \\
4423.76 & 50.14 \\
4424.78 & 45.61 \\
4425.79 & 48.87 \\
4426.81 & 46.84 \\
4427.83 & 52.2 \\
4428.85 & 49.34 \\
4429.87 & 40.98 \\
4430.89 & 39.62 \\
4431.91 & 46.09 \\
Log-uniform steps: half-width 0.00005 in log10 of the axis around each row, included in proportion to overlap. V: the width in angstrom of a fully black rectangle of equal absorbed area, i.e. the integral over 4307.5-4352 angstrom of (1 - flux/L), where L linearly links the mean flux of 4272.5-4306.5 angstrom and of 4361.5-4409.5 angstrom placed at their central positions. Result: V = 0.72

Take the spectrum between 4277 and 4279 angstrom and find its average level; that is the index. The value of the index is 45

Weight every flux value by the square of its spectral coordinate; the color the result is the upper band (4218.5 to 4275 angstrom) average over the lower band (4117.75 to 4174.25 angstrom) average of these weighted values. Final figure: 1.1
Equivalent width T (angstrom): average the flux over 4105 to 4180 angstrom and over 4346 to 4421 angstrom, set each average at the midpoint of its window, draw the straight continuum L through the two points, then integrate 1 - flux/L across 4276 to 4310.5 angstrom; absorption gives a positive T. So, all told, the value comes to 5.7 angstrom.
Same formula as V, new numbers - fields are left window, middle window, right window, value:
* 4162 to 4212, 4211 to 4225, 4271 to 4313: -1.6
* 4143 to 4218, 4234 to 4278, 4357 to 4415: 0.3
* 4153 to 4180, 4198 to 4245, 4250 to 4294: -1.9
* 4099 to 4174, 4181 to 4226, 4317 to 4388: -1.9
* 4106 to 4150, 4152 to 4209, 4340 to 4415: -0.5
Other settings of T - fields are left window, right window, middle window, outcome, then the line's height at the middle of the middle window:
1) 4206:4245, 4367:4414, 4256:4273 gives 0.2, 45.2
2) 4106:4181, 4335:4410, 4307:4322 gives 1.7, 44.4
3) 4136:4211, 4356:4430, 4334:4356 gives 2.7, 46.7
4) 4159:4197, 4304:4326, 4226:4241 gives -0.3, 41.8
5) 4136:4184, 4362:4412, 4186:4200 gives 0.3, 43.8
